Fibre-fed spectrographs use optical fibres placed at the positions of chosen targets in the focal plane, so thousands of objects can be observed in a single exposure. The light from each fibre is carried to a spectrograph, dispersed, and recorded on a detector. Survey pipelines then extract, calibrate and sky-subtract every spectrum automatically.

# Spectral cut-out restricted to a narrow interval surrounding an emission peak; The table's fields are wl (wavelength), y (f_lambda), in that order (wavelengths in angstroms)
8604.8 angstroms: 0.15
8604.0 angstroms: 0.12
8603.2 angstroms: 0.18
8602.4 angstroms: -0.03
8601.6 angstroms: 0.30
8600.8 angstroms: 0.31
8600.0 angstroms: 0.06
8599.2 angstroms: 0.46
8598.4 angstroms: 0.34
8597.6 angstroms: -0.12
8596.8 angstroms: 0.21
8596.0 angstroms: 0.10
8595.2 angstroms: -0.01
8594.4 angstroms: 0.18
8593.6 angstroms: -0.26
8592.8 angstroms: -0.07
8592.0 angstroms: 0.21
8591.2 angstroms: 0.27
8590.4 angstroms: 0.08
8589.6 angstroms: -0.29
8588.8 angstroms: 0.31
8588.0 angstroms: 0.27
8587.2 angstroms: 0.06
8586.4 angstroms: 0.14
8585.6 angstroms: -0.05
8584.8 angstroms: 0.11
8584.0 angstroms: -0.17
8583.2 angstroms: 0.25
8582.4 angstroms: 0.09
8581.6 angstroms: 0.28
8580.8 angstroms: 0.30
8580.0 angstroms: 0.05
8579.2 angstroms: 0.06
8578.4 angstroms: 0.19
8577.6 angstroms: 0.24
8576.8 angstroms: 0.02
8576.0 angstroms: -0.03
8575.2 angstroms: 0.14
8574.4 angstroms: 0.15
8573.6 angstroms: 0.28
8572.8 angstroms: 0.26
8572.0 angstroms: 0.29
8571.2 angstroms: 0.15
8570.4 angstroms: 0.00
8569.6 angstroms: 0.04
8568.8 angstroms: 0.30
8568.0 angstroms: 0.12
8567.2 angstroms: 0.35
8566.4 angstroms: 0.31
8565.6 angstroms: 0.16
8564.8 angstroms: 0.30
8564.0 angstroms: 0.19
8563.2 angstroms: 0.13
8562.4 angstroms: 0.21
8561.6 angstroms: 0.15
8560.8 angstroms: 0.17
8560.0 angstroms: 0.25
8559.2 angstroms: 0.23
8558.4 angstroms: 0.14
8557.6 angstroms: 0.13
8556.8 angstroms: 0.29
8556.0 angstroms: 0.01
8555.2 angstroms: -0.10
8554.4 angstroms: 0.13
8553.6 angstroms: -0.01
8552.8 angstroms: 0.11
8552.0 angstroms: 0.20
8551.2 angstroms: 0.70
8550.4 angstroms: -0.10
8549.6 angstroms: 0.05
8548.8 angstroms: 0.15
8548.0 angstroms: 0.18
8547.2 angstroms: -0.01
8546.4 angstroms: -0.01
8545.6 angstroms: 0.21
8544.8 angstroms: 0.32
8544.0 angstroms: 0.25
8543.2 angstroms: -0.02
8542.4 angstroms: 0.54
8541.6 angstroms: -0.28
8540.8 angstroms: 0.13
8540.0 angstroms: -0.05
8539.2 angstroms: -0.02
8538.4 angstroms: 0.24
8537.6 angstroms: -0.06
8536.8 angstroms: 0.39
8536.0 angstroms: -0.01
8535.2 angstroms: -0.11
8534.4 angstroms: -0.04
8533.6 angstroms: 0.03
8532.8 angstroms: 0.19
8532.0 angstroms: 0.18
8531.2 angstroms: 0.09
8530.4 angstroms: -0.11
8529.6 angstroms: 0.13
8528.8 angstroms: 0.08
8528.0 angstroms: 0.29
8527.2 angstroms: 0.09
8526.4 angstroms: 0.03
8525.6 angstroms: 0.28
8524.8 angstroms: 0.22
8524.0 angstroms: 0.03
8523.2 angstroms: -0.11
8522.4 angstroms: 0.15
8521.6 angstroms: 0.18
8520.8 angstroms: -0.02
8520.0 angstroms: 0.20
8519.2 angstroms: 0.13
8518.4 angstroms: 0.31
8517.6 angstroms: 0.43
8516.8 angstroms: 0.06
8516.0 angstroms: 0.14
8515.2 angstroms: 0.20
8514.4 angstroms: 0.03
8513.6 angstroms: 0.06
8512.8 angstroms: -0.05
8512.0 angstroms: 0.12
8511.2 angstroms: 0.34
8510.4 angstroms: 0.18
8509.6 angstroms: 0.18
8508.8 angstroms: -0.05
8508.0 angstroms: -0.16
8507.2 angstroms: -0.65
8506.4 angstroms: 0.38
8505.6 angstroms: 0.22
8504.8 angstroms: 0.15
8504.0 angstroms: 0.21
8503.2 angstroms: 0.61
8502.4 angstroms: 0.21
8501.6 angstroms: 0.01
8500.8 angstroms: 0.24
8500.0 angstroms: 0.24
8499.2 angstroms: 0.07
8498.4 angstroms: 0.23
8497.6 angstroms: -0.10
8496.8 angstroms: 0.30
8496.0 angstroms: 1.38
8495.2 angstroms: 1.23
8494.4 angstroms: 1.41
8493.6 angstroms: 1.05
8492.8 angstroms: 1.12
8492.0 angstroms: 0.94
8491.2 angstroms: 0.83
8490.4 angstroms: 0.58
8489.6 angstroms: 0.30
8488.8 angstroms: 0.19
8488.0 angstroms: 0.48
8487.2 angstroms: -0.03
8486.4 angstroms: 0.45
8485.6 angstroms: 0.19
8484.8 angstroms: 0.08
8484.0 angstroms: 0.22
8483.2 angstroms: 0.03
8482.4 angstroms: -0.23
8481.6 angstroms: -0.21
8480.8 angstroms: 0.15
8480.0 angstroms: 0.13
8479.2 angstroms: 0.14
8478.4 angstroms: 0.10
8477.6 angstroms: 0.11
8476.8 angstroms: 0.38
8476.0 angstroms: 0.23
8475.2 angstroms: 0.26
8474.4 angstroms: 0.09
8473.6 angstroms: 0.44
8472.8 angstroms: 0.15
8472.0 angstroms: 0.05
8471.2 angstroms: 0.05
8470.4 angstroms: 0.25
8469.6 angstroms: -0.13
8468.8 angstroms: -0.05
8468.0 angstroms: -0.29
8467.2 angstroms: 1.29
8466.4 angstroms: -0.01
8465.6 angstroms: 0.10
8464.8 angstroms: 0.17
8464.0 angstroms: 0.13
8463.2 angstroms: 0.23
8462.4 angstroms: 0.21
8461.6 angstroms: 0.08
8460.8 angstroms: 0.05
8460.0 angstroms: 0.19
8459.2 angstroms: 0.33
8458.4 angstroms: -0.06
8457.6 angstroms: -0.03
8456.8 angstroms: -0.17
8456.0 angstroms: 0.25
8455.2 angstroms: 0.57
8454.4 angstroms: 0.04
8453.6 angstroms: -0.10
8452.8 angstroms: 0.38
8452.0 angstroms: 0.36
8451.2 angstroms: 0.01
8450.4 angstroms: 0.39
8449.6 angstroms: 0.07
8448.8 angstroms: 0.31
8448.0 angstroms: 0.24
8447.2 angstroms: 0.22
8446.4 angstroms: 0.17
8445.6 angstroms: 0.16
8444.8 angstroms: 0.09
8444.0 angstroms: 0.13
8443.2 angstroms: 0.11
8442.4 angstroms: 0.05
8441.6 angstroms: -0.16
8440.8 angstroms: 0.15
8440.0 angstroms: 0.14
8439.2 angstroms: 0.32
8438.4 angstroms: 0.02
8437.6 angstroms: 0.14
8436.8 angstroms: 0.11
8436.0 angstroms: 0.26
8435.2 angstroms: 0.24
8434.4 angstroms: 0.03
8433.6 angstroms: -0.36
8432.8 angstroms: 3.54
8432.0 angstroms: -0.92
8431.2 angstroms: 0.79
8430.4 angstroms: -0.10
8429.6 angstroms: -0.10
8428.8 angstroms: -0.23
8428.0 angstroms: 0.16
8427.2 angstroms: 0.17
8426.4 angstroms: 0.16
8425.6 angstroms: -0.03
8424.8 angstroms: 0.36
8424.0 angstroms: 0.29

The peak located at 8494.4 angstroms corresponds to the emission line [O III] 5007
